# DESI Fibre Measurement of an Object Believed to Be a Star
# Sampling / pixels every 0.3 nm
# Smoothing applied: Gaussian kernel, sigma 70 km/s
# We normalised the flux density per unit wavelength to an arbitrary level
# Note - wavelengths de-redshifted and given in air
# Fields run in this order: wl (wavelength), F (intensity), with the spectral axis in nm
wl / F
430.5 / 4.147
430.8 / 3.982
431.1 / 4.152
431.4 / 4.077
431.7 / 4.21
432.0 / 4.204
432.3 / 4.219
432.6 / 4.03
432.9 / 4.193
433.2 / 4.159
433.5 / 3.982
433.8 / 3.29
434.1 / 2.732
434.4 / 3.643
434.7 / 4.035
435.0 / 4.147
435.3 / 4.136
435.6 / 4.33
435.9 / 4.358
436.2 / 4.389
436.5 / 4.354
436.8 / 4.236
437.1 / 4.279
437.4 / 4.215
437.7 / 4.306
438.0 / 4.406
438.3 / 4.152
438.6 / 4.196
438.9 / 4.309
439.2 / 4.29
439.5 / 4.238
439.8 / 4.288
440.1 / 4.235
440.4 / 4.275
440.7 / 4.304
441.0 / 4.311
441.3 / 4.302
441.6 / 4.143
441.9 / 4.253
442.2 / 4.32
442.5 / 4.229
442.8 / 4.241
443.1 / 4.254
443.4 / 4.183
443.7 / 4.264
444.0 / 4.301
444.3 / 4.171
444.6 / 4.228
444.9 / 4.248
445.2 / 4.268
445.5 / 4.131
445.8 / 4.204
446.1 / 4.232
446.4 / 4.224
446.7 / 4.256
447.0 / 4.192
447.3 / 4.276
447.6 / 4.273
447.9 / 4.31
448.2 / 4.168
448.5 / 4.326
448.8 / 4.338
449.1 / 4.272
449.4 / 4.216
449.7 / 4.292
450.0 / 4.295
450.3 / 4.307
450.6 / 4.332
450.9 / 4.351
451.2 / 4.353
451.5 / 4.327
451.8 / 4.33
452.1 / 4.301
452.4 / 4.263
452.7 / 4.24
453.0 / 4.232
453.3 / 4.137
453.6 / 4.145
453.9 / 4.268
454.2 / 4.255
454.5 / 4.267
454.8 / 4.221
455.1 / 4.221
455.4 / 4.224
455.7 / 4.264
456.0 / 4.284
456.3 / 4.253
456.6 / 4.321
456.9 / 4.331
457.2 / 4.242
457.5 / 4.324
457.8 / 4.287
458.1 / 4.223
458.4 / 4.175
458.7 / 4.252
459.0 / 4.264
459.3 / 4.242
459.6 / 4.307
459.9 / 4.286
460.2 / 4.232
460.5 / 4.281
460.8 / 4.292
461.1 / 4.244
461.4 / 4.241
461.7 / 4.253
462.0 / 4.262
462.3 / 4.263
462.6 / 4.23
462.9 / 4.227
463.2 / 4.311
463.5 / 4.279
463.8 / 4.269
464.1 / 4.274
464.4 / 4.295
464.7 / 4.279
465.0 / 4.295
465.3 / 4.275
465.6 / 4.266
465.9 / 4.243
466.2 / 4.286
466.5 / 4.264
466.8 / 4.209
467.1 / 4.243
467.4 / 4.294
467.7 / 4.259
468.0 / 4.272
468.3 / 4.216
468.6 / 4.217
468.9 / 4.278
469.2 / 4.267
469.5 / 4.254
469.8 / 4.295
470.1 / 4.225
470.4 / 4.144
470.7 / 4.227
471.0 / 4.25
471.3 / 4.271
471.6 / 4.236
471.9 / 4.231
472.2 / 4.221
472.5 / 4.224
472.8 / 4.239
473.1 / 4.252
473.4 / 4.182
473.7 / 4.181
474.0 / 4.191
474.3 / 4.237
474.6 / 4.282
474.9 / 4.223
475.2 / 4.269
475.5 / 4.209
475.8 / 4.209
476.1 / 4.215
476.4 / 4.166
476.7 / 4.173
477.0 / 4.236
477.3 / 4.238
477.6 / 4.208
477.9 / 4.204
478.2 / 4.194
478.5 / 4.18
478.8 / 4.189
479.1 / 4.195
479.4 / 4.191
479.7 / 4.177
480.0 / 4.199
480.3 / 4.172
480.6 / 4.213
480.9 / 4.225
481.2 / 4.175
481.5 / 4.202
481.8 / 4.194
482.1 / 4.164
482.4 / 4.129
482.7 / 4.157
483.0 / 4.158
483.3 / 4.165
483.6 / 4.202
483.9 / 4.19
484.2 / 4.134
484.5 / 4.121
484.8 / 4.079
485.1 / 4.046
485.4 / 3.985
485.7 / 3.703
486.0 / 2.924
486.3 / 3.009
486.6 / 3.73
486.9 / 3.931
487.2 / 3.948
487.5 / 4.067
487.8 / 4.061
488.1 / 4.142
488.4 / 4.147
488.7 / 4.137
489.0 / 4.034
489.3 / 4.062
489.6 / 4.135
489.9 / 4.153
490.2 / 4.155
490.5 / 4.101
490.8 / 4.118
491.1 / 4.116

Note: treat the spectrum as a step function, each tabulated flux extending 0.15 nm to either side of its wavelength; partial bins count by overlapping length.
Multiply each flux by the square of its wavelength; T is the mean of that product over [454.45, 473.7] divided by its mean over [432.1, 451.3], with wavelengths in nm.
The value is 1.12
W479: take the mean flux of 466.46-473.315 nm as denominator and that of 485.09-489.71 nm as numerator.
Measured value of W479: 0.91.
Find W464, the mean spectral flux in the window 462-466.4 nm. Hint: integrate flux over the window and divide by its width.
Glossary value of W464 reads 4.27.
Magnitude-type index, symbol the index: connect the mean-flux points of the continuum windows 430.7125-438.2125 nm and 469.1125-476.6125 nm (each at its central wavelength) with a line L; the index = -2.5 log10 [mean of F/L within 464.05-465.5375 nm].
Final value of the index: -0.022 mag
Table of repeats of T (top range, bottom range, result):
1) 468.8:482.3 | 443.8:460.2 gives 1.10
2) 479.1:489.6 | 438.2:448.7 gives 1.13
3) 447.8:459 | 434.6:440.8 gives 1.07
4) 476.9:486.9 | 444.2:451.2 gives 1.11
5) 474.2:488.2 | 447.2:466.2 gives 1.06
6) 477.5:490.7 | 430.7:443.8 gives 1.20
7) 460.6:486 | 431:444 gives 1.18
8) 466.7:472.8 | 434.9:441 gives 1.14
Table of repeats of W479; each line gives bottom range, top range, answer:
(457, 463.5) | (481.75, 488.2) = 0.93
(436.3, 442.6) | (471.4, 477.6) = 0.99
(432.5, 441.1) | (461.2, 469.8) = 1.03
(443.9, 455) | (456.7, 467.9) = 1.00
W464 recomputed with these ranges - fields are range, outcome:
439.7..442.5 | 4.27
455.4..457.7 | 4.28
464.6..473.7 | 4.25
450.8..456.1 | 4.26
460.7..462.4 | 4.26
